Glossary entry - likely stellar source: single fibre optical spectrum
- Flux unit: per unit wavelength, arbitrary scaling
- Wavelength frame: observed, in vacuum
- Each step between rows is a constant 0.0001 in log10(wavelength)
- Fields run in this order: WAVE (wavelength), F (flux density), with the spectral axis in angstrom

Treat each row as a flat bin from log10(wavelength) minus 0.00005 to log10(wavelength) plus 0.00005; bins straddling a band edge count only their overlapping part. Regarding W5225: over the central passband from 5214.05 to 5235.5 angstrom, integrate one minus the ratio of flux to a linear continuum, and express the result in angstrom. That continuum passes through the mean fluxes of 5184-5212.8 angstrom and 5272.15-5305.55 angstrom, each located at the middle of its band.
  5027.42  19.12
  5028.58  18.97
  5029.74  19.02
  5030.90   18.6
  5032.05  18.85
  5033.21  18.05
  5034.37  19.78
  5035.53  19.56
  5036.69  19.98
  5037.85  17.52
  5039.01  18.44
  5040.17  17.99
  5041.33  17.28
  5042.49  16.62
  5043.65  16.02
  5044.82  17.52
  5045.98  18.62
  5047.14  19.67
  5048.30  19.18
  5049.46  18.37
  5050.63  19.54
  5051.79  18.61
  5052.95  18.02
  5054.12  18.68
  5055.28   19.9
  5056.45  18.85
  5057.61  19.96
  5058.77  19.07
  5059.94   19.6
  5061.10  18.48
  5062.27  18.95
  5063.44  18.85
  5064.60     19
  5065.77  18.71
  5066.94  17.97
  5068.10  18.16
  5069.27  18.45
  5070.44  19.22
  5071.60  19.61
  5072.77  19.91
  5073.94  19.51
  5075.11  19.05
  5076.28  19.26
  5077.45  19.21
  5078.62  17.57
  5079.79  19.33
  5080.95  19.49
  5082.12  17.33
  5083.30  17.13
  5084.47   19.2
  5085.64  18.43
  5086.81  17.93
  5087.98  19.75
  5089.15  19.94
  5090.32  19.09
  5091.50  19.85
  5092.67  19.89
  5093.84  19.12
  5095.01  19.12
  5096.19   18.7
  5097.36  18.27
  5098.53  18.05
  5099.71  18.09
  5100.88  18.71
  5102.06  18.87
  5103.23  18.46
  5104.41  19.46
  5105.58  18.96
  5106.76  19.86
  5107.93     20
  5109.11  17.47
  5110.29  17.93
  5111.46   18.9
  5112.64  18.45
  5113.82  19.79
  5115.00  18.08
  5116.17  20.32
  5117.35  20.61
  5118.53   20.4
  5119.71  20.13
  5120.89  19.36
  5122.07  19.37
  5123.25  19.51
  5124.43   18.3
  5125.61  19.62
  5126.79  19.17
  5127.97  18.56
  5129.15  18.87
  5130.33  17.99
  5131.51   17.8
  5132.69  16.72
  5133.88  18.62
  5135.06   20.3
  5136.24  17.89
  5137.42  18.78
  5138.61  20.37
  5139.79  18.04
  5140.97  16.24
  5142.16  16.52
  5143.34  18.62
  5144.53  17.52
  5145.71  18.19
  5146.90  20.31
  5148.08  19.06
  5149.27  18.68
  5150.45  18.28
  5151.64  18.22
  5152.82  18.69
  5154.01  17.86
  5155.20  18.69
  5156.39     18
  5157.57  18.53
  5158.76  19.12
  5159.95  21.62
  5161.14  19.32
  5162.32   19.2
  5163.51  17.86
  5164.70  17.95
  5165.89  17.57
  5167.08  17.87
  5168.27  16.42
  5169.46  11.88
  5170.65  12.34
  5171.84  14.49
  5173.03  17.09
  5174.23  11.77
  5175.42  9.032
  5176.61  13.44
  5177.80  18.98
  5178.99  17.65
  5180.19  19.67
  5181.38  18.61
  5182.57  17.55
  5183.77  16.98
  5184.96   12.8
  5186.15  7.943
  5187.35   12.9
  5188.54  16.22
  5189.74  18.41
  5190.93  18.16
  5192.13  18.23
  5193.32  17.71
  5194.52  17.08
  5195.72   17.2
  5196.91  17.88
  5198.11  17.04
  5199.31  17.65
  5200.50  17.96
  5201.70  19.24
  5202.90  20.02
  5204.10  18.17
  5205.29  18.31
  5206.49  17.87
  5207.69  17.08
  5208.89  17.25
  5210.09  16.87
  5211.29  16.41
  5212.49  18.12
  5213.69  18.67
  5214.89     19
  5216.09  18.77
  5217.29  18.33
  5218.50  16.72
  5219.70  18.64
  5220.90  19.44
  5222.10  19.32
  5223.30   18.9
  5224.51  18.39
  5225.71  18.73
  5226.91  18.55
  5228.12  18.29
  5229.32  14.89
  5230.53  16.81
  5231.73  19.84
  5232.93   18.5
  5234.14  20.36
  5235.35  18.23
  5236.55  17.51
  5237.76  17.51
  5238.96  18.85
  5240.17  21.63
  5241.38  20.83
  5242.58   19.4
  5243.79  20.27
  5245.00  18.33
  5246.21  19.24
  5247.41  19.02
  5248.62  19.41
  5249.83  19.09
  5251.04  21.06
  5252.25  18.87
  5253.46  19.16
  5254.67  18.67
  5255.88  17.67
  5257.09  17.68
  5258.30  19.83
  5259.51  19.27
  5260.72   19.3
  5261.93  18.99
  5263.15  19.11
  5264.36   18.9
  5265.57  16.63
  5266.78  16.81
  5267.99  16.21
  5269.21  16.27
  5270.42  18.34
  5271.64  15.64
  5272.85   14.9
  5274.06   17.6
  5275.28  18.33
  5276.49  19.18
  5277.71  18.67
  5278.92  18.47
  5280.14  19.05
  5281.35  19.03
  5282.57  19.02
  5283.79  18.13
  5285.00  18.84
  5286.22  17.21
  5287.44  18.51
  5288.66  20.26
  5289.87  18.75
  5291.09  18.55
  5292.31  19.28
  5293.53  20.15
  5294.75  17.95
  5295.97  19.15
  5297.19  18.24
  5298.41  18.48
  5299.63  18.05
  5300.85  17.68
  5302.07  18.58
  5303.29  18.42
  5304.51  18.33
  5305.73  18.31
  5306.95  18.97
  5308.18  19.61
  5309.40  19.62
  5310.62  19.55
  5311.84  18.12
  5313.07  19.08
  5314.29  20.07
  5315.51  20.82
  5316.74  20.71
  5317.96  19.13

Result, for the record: -1.3 angstrom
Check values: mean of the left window 16.9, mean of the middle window 18.4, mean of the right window 18.5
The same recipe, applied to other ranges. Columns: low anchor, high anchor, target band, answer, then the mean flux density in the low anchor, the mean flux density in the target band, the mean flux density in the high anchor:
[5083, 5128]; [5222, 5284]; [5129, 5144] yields 0.6 angstrom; 19.1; 18.2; 18.5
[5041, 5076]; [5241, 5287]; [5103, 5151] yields -0.5 angstrom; 18.7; 18.8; 18.5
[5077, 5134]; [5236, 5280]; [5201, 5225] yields 0.5 angstrom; 18.9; 18.3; 18.5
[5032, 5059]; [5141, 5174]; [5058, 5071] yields -0.3 angstrom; 18.6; 18.8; 17.7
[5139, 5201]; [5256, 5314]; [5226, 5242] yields -0.7 angstrom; 17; 18.6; 18.4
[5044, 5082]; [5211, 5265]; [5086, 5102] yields -0.1 angstrom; 18.9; 19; 18.8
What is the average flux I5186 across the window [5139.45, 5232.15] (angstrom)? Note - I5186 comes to 17.4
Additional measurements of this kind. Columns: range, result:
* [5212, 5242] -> 18.6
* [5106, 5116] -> 18.9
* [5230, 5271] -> 18.8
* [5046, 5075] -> 19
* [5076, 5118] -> 18.9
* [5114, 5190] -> 17.6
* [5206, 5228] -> 18.2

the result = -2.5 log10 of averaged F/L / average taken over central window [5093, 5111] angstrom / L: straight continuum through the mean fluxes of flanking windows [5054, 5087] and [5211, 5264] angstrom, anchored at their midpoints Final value 0.01 mag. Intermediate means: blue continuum 18.9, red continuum 18.8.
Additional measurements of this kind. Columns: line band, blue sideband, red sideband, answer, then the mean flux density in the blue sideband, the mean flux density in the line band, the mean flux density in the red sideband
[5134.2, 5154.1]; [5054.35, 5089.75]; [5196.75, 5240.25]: 0.007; 18.9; 18.5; 18.2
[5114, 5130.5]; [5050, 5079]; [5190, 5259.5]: -0.032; 19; 19.4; 18.5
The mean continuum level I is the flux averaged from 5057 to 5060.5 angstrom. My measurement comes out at 19.6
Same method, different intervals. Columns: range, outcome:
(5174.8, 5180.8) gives 15.8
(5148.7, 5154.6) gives 18.4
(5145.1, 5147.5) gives 19.3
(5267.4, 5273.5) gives 16.3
